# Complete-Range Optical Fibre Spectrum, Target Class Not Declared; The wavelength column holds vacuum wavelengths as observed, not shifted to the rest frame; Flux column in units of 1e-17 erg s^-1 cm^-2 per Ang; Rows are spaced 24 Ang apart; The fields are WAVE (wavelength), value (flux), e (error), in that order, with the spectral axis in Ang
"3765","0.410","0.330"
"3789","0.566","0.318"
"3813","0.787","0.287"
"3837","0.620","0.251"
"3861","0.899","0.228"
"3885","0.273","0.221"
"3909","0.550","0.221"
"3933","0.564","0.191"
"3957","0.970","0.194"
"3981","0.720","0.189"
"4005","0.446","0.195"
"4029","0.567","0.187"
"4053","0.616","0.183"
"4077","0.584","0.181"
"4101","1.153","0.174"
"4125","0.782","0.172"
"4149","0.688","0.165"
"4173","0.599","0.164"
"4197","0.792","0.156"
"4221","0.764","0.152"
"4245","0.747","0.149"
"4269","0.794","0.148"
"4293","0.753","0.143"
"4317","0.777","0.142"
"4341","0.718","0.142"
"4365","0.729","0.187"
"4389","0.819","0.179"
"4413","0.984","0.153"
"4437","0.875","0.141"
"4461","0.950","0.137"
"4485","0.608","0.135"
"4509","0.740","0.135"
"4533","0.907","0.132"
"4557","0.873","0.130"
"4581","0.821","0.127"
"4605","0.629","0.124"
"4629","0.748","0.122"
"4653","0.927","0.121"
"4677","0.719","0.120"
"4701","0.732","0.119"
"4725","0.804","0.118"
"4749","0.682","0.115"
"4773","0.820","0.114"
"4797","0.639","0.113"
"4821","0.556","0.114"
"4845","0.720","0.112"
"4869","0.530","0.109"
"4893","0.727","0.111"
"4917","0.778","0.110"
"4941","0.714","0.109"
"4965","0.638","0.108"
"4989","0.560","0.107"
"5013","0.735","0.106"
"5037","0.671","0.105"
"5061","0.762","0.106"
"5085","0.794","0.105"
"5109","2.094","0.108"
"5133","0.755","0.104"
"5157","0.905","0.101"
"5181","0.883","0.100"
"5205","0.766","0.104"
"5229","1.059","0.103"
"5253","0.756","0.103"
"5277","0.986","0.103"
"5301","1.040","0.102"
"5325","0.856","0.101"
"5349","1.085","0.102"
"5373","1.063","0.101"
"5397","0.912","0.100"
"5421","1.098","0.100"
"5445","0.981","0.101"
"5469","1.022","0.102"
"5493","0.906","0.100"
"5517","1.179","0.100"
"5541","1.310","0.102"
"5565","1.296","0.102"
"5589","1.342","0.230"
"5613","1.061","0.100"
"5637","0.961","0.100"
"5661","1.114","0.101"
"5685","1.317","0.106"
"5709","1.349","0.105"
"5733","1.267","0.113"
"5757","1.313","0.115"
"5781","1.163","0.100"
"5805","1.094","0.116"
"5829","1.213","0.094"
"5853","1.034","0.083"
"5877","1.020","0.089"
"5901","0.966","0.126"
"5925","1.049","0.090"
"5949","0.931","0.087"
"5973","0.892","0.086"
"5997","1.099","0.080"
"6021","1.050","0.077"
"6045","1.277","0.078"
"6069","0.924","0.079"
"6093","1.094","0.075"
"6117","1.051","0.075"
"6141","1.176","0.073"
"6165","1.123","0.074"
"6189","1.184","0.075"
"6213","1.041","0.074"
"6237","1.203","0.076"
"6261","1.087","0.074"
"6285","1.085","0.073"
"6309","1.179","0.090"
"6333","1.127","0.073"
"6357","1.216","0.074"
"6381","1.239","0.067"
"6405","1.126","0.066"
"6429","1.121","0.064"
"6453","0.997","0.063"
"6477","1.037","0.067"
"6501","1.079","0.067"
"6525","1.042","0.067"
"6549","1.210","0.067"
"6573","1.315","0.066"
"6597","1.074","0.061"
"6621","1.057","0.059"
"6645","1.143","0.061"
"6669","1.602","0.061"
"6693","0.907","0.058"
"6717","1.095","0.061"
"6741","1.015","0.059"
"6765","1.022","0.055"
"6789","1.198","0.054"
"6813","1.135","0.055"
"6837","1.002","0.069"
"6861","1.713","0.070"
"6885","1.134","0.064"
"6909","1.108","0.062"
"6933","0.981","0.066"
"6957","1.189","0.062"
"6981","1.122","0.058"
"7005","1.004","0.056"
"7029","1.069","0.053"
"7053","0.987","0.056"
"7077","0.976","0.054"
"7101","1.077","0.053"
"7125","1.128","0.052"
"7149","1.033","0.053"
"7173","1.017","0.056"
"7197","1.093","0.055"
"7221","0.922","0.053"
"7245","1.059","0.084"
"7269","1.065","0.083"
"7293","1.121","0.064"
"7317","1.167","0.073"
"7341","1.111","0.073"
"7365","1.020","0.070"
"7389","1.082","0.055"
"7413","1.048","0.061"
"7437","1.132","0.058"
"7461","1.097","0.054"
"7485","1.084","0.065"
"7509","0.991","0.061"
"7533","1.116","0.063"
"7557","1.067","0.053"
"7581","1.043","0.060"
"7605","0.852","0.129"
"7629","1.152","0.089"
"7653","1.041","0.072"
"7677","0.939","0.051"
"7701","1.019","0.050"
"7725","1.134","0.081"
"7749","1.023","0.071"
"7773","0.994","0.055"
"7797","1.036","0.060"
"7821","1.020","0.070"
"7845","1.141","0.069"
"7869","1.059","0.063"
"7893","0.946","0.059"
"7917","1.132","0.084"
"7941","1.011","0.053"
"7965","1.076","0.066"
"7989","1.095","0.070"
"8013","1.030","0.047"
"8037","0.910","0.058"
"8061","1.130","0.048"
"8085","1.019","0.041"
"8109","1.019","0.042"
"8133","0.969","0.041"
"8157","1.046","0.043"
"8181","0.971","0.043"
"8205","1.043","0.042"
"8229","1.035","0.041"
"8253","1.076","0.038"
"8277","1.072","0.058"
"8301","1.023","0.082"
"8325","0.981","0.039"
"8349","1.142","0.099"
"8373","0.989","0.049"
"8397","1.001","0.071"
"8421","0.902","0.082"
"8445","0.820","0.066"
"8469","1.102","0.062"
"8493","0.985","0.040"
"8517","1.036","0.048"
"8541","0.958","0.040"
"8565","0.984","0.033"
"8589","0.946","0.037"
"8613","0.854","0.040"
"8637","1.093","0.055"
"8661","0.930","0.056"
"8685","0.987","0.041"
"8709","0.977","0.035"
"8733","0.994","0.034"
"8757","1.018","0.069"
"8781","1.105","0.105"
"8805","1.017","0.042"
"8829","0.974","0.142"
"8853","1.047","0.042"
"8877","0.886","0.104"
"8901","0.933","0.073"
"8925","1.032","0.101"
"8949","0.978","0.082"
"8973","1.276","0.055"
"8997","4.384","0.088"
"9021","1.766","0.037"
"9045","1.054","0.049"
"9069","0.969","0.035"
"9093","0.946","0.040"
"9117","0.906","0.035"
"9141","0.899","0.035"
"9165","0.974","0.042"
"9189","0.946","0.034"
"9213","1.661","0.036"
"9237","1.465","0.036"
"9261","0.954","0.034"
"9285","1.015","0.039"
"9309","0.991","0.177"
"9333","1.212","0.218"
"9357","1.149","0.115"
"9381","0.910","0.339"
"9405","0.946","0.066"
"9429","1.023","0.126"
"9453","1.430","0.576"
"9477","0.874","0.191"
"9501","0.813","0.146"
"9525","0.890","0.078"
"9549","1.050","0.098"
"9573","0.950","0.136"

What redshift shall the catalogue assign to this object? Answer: 0.371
